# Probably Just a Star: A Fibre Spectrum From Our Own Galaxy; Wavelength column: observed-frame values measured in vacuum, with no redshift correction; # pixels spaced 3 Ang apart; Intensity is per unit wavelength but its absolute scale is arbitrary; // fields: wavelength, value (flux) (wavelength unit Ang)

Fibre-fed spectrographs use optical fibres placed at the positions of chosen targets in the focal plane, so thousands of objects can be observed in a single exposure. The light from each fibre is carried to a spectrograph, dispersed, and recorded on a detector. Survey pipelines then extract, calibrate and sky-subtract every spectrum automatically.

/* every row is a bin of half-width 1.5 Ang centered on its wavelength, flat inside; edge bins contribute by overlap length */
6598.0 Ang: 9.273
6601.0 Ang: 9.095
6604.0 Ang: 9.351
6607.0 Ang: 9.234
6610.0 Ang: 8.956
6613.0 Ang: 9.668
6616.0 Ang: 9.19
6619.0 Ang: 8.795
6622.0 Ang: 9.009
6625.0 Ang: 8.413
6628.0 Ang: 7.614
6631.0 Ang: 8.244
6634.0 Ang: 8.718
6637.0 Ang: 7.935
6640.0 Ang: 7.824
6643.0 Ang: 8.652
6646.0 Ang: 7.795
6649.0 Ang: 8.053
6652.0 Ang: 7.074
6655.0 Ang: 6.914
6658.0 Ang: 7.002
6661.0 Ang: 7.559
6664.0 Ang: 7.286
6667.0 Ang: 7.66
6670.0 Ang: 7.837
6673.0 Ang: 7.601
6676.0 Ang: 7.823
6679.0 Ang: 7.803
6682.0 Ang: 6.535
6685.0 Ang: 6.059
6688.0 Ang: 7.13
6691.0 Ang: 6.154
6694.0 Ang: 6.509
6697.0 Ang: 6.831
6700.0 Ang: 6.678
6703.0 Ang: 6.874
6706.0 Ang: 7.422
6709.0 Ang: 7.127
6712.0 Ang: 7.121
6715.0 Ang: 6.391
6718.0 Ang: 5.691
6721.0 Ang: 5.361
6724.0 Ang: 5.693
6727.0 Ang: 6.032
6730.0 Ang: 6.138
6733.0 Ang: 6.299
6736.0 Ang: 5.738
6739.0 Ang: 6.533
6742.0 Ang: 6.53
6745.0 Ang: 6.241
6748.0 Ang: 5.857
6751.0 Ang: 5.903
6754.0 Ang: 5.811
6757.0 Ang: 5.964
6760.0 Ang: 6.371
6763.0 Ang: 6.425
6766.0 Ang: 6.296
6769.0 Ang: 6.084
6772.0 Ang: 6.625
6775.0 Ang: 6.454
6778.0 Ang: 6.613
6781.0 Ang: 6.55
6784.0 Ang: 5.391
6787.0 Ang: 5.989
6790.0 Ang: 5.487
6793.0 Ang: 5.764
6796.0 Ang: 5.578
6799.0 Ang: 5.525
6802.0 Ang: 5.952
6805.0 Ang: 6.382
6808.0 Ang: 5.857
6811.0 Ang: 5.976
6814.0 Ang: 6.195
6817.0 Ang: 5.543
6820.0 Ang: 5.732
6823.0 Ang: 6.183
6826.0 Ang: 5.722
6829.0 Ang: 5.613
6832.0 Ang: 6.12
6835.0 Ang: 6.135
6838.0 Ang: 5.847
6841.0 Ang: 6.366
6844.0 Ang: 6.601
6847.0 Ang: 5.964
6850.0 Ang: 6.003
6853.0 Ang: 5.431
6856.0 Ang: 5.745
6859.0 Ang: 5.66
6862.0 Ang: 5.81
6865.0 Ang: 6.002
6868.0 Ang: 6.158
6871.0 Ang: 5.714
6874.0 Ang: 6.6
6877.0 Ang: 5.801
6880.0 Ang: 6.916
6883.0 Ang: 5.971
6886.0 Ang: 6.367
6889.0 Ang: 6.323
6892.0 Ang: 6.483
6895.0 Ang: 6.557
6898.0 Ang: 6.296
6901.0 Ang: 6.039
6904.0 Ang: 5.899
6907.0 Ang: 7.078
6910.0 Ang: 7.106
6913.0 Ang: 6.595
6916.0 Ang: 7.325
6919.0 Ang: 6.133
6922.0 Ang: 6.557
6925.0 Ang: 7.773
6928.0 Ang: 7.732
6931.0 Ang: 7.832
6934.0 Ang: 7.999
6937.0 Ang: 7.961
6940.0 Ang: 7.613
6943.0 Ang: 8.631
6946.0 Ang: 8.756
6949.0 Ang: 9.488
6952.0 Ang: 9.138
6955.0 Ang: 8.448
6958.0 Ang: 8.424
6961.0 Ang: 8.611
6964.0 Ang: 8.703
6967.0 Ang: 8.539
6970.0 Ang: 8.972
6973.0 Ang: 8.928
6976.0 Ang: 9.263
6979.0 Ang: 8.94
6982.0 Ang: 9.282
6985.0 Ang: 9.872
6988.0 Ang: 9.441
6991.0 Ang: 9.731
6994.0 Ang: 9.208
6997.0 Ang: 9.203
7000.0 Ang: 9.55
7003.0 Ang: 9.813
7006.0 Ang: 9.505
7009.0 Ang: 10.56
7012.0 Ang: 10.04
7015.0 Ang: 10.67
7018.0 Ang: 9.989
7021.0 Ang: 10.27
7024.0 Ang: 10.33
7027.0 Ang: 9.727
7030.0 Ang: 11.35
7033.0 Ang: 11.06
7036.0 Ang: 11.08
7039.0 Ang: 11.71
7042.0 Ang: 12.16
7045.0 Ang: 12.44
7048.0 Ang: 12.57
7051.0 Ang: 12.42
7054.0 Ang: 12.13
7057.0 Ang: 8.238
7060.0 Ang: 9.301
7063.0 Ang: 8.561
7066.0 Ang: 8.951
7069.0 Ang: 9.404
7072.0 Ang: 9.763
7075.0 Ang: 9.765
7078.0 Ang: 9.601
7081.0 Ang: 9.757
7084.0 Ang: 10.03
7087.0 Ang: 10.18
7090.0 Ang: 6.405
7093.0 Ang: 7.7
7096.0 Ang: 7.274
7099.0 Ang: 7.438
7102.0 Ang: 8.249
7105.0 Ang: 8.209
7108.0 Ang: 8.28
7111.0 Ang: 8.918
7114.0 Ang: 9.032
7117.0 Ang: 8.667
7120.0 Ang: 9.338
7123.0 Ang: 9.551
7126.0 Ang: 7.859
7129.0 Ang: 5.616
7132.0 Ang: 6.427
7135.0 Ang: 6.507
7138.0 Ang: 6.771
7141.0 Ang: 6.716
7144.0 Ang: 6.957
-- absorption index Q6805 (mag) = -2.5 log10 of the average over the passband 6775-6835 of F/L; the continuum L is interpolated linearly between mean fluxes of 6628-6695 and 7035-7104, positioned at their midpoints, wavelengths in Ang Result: 0.36 mag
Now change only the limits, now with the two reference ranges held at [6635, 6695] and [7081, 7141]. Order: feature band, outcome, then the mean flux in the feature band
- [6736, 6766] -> 0.21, 6.17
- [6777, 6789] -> 0.23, 6.09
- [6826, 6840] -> 0.27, 5.92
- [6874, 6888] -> 0.22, 6.3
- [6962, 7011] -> -0.19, 9.34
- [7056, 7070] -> -0.12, 8.9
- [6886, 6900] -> 0.20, 6.4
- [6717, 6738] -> 0.26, 5.87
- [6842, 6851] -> 0.23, 6.21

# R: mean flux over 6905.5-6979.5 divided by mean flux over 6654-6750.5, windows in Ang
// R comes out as 1.21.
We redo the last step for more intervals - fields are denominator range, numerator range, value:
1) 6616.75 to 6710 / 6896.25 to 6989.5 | 1.07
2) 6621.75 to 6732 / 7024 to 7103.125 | 1.38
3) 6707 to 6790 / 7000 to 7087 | 1.68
